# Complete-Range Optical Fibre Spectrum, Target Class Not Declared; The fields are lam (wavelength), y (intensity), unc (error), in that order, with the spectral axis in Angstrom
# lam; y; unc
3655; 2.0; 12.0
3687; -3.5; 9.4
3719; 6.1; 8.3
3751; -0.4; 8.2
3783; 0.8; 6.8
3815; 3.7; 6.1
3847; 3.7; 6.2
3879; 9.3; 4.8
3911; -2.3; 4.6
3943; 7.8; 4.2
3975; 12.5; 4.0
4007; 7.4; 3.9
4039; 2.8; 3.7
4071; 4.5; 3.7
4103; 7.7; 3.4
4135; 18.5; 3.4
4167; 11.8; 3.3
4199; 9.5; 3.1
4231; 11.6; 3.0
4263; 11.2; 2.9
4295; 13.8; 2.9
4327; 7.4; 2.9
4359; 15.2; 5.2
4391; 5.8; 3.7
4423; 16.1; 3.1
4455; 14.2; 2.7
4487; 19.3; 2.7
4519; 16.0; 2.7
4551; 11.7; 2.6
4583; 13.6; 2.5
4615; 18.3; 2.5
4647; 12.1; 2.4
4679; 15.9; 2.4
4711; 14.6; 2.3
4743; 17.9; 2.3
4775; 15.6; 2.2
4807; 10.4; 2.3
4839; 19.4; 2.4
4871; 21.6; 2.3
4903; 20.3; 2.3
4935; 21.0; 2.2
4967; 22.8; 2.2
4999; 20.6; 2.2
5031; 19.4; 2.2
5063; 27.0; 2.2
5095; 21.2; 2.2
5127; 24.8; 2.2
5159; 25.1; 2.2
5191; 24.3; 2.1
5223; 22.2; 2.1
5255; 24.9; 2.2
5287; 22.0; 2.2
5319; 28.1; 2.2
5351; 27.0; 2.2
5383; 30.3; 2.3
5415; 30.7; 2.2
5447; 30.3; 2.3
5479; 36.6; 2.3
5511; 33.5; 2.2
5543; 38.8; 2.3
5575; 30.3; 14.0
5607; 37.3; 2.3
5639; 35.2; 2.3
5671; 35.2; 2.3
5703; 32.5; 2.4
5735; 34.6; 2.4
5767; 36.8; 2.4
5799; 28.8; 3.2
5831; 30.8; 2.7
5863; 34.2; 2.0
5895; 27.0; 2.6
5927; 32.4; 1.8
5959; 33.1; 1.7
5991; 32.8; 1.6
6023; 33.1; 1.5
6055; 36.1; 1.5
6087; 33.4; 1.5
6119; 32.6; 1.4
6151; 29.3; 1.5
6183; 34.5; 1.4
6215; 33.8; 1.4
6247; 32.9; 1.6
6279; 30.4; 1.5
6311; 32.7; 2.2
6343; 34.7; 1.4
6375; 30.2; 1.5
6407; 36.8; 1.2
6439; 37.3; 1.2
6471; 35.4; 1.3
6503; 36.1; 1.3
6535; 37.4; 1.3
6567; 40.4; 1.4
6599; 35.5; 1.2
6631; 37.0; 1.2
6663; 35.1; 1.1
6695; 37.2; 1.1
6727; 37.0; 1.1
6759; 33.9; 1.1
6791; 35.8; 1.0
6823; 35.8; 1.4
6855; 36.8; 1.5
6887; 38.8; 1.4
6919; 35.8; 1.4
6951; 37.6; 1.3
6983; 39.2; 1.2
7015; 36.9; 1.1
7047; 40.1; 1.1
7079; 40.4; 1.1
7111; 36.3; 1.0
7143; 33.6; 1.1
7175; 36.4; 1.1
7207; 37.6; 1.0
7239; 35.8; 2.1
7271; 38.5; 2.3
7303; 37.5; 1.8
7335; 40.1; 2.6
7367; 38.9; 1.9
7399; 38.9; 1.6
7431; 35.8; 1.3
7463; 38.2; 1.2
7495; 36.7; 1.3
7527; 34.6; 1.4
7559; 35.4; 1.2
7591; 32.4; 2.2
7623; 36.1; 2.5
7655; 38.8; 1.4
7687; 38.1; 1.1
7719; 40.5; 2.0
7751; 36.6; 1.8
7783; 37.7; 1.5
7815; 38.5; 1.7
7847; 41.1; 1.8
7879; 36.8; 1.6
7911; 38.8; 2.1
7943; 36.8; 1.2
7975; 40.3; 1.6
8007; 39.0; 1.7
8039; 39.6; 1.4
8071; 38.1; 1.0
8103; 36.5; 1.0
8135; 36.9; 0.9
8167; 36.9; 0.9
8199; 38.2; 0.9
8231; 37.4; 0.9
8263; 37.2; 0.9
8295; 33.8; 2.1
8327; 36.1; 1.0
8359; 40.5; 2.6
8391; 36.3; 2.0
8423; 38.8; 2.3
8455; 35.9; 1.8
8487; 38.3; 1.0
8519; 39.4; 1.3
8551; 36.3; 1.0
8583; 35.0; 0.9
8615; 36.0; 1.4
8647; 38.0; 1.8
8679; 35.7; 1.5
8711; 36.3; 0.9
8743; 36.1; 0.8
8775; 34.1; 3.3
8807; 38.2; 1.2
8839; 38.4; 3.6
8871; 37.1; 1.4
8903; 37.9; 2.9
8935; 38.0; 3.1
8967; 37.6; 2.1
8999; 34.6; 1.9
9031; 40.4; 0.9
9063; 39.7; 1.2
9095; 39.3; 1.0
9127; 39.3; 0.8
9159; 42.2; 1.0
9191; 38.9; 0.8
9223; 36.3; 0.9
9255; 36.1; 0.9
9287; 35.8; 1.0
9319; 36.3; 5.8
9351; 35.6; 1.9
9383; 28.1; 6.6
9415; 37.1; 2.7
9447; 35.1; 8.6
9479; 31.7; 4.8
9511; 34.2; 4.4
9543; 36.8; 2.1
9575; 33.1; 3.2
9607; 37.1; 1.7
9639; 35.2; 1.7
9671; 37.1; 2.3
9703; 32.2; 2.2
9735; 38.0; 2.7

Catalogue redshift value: 0.21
